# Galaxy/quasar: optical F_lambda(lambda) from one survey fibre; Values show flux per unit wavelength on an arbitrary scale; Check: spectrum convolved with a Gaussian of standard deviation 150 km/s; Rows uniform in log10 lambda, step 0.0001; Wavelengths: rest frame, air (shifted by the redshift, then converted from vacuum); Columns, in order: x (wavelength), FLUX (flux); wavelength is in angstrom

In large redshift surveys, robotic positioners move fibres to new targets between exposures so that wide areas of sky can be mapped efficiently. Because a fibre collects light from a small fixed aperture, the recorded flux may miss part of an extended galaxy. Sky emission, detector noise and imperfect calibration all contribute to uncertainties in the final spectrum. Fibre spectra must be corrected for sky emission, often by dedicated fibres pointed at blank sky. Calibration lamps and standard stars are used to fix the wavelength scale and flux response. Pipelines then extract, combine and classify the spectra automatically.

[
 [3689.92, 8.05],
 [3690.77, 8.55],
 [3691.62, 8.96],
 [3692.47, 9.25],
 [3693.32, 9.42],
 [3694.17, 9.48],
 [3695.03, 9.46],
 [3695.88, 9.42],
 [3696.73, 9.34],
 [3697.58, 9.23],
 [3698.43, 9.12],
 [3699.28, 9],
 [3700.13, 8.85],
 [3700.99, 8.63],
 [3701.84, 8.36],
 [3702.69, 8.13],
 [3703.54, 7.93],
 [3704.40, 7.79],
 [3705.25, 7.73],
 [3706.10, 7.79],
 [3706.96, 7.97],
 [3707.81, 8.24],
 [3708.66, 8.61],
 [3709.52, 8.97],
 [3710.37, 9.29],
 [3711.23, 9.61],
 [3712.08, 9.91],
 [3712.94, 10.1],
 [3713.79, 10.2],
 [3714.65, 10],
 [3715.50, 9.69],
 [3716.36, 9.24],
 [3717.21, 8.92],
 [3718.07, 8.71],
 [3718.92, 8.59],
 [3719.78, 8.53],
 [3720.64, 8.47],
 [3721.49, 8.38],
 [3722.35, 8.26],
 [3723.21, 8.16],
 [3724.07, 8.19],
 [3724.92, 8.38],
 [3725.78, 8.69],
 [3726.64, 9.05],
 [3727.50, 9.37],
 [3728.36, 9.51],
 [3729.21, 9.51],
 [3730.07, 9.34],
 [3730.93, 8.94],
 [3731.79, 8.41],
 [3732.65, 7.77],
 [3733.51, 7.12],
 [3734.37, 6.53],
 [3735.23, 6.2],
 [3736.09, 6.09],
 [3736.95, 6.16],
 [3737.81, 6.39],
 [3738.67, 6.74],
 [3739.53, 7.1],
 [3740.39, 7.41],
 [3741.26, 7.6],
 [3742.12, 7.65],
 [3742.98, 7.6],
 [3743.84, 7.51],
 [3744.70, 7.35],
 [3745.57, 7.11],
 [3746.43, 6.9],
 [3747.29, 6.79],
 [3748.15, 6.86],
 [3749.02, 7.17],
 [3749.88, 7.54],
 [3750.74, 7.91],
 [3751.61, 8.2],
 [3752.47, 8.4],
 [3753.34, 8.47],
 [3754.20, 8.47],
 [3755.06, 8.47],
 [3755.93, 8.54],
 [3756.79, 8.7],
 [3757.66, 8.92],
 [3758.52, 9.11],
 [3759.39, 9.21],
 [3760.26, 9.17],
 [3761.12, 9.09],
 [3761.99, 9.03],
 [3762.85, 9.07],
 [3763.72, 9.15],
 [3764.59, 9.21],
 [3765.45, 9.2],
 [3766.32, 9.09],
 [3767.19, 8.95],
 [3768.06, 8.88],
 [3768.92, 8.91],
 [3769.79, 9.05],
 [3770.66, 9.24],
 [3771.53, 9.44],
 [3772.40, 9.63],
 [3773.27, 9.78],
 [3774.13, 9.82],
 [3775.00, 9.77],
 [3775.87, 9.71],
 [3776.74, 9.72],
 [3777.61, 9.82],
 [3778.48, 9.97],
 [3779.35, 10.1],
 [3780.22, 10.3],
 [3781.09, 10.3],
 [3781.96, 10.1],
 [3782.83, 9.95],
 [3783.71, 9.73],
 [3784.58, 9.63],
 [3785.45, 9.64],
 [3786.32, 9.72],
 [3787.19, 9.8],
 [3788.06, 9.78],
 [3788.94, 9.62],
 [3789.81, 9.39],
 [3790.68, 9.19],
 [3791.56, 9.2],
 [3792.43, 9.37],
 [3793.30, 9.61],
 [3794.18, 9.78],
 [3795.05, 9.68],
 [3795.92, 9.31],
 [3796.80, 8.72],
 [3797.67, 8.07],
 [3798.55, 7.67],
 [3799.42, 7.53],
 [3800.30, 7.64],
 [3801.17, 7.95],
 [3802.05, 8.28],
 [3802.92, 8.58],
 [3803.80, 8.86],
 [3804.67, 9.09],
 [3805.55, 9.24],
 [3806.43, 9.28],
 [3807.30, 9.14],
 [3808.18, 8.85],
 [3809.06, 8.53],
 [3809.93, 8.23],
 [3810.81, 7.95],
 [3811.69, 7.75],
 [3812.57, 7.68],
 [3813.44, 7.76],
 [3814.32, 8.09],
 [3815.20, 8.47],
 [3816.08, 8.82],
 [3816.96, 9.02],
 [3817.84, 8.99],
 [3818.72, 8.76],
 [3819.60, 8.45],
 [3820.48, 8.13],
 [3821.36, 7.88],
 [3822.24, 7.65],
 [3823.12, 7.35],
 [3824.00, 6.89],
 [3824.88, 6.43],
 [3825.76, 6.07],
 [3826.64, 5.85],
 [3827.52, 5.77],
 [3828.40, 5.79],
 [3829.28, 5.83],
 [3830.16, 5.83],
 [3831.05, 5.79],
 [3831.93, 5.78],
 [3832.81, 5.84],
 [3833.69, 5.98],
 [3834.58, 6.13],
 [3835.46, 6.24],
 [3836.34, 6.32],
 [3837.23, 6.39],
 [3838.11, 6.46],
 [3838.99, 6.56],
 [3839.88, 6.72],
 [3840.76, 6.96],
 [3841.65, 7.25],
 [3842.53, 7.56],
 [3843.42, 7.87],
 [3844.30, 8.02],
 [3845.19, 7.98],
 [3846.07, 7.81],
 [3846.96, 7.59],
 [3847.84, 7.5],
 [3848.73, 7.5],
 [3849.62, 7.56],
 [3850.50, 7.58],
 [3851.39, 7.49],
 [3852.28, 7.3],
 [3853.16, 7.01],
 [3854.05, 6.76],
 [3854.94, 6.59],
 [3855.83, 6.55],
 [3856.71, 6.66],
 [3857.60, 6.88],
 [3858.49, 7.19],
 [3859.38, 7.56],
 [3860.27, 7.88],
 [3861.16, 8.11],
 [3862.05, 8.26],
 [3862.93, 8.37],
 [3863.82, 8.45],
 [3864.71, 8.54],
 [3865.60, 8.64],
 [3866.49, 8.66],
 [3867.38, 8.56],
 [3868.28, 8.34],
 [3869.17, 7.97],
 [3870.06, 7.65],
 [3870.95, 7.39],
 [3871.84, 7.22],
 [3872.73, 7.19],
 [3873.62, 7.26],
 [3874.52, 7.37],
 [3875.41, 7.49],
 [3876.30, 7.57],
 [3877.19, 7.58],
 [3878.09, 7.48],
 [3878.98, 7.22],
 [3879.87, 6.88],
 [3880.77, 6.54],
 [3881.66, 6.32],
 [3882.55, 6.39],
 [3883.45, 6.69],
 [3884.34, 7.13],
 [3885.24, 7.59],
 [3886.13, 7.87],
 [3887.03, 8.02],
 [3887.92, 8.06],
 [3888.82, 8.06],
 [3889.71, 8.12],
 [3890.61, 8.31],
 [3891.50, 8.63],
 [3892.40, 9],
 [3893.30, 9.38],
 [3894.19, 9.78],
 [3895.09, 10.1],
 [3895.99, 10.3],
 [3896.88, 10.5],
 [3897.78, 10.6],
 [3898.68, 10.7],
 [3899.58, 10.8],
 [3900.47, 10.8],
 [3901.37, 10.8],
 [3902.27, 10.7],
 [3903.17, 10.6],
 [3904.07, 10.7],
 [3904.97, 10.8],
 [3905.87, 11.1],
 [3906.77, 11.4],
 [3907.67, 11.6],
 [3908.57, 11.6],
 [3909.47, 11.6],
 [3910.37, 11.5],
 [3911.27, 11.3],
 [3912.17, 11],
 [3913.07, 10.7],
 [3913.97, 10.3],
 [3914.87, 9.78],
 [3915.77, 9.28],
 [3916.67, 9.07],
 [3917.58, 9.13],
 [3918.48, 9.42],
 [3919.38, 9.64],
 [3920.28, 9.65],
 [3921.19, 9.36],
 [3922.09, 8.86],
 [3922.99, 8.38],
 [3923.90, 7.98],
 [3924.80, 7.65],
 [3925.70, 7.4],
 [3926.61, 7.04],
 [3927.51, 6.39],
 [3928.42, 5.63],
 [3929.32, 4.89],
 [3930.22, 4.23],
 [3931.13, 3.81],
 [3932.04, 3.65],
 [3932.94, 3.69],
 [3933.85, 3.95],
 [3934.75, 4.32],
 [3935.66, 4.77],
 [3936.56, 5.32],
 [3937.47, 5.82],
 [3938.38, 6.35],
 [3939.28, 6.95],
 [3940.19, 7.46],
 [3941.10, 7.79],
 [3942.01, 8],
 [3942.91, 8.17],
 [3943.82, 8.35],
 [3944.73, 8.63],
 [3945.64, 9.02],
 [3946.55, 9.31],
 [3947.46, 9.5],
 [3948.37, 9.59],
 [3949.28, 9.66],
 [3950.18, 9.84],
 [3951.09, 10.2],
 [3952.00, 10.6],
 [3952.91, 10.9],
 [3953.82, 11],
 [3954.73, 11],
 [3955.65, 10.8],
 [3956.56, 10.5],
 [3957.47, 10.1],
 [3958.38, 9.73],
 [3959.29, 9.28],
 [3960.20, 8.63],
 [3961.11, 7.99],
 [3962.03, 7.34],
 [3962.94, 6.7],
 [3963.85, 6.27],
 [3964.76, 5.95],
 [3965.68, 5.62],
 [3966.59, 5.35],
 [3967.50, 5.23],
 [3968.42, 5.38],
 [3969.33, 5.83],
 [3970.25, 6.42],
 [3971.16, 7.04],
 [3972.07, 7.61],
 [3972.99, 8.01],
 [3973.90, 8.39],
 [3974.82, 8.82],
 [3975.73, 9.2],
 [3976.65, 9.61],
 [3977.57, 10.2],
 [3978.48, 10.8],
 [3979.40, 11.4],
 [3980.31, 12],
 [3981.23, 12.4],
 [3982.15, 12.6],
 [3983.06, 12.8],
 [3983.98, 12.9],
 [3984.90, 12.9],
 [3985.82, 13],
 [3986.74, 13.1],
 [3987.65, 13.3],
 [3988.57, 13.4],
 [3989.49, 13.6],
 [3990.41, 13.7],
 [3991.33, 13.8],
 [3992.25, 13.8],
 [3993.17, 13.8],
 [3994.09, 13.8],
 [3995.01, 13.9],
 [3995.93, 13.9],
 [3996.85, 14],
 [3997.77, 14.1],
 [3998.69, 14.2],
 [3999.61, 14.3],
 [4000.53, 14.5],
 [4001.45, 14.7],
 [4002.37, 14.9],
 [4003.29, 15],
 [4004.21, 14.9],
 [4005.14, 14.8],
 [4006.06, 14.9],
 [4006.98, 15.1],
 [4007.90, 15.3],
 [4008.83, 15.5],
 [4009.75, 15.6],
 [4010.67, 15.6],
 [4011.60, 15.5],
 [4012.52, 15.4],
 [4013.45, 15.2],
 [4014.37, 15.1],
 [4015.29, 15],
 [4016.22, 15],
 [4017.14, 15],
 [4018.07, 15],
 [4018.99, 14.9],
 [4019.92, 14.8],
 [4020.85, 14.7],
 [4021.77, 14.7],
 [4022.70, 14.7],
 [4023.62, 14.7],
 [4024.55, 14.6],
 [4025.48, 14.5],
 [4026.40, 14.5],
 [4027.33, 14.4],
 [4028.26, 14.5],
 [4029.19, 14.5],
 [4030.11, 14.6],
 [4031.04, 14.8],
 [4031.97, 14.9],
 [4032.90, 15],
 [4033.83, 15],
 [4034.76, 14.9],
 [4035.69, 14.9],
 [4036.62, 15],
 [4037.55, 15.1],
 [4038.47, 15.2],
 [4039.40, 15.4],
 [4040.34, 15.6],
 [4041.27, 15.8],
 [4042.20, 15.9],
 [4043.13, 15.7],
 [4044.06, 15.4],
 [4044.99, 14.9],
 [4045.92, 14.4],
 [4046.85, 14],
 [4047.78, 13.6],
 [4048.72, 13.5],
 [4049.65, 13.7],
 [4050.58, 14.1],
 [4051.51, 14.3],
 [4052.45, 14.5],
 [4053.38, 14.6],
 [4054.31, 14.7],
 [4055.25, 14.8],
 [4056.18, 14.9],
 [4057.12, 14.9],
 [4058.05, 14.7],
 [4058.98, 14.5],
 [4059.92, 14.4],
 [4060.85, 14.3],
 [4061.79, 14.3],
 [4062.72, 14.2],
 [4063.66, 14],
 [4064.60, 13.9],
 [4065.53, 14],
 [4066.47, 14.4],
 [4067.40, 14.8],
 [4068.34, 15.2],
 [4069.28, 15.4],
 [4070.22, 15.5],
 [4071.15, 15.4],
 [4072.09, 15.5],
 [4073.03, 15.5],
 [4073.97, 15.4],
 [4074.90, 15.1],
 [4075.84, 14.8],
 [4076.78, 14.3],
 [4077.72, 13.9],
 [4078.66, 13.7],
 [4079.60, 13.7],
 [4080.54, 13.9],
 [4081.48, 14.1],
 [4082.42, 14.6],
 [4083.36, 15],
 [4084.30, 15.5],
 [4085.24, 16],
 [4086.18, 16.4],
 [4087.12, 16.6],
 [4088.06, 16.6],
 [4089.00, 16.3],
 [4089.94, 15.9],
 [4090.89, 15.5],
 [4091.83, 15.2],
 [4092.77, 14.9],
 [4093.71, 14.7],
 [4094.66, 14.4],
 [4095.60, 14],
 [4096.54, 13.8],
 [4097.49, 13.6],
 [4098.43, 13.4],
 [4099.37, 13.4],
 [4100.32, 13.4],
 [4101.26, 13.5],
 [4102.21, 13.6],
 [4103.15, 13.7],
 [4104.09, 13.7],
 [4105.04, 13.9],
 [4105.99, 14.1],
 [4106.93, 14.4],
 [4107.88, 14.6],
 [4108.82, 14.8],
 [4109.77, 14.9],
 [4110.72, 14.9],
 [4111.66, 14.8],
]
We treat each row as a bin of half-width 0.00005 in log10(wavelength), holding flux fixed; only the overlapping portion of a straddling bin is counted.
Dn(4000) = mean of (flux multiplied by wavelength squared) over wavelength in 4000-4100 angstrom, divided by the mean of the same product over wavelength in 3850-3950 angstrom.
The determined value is 1.95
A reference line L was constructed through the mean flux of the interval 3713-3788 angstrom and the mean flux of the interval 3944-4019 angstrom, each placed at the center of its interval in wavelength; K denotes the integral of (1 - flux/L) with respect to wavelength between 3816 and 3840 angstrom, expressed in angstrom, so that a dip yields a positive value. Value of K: 7.00 angstrom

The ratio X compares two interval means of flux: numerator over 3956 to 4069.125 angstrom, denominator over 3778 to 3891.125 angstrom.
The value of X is 1.66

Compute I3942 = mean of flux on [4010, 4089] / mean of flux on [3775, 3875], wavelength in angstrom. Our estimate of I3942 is 1.85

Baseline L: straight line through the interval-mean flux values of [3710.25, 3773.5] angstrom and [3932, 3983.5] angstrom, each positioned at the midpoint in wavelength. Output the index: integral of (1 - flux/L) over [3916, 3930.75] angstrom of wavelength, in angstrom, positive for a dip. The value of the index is 0.96 angstrom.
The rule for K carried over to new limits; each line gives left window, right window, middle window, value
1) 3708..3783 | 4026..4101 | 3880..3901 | 5.1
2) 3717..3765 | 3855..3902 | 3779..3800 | -3.3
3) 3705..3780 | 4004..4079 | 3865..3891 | 8.7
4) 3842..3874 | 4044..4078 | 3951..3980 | 7.2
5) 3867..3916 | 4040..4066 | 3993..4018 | -3.6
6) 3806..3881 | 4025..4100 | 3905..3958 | 9.1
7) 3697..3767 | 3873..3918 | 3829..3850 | 5.0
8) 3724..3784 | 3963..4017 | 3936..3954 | 4.6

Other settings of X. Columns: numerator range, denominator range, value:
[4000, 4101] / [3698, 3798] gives 1.70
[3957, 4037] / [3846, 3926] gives 1.45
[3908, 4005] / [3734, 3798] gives 1.11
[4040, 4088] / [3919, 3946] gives 2.19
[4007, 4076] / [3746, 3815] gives 1.66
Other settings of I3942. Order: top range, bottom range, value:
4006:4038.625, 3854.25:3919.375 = 1.70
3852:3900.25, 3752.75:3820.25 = 0.89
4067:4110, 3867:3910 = 1.66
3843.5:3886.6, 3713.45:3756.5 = 0.93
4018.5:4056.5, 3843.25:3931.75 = 1.75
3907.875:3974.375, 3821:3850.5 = 1.19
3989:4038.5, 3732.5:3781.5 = 1.75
